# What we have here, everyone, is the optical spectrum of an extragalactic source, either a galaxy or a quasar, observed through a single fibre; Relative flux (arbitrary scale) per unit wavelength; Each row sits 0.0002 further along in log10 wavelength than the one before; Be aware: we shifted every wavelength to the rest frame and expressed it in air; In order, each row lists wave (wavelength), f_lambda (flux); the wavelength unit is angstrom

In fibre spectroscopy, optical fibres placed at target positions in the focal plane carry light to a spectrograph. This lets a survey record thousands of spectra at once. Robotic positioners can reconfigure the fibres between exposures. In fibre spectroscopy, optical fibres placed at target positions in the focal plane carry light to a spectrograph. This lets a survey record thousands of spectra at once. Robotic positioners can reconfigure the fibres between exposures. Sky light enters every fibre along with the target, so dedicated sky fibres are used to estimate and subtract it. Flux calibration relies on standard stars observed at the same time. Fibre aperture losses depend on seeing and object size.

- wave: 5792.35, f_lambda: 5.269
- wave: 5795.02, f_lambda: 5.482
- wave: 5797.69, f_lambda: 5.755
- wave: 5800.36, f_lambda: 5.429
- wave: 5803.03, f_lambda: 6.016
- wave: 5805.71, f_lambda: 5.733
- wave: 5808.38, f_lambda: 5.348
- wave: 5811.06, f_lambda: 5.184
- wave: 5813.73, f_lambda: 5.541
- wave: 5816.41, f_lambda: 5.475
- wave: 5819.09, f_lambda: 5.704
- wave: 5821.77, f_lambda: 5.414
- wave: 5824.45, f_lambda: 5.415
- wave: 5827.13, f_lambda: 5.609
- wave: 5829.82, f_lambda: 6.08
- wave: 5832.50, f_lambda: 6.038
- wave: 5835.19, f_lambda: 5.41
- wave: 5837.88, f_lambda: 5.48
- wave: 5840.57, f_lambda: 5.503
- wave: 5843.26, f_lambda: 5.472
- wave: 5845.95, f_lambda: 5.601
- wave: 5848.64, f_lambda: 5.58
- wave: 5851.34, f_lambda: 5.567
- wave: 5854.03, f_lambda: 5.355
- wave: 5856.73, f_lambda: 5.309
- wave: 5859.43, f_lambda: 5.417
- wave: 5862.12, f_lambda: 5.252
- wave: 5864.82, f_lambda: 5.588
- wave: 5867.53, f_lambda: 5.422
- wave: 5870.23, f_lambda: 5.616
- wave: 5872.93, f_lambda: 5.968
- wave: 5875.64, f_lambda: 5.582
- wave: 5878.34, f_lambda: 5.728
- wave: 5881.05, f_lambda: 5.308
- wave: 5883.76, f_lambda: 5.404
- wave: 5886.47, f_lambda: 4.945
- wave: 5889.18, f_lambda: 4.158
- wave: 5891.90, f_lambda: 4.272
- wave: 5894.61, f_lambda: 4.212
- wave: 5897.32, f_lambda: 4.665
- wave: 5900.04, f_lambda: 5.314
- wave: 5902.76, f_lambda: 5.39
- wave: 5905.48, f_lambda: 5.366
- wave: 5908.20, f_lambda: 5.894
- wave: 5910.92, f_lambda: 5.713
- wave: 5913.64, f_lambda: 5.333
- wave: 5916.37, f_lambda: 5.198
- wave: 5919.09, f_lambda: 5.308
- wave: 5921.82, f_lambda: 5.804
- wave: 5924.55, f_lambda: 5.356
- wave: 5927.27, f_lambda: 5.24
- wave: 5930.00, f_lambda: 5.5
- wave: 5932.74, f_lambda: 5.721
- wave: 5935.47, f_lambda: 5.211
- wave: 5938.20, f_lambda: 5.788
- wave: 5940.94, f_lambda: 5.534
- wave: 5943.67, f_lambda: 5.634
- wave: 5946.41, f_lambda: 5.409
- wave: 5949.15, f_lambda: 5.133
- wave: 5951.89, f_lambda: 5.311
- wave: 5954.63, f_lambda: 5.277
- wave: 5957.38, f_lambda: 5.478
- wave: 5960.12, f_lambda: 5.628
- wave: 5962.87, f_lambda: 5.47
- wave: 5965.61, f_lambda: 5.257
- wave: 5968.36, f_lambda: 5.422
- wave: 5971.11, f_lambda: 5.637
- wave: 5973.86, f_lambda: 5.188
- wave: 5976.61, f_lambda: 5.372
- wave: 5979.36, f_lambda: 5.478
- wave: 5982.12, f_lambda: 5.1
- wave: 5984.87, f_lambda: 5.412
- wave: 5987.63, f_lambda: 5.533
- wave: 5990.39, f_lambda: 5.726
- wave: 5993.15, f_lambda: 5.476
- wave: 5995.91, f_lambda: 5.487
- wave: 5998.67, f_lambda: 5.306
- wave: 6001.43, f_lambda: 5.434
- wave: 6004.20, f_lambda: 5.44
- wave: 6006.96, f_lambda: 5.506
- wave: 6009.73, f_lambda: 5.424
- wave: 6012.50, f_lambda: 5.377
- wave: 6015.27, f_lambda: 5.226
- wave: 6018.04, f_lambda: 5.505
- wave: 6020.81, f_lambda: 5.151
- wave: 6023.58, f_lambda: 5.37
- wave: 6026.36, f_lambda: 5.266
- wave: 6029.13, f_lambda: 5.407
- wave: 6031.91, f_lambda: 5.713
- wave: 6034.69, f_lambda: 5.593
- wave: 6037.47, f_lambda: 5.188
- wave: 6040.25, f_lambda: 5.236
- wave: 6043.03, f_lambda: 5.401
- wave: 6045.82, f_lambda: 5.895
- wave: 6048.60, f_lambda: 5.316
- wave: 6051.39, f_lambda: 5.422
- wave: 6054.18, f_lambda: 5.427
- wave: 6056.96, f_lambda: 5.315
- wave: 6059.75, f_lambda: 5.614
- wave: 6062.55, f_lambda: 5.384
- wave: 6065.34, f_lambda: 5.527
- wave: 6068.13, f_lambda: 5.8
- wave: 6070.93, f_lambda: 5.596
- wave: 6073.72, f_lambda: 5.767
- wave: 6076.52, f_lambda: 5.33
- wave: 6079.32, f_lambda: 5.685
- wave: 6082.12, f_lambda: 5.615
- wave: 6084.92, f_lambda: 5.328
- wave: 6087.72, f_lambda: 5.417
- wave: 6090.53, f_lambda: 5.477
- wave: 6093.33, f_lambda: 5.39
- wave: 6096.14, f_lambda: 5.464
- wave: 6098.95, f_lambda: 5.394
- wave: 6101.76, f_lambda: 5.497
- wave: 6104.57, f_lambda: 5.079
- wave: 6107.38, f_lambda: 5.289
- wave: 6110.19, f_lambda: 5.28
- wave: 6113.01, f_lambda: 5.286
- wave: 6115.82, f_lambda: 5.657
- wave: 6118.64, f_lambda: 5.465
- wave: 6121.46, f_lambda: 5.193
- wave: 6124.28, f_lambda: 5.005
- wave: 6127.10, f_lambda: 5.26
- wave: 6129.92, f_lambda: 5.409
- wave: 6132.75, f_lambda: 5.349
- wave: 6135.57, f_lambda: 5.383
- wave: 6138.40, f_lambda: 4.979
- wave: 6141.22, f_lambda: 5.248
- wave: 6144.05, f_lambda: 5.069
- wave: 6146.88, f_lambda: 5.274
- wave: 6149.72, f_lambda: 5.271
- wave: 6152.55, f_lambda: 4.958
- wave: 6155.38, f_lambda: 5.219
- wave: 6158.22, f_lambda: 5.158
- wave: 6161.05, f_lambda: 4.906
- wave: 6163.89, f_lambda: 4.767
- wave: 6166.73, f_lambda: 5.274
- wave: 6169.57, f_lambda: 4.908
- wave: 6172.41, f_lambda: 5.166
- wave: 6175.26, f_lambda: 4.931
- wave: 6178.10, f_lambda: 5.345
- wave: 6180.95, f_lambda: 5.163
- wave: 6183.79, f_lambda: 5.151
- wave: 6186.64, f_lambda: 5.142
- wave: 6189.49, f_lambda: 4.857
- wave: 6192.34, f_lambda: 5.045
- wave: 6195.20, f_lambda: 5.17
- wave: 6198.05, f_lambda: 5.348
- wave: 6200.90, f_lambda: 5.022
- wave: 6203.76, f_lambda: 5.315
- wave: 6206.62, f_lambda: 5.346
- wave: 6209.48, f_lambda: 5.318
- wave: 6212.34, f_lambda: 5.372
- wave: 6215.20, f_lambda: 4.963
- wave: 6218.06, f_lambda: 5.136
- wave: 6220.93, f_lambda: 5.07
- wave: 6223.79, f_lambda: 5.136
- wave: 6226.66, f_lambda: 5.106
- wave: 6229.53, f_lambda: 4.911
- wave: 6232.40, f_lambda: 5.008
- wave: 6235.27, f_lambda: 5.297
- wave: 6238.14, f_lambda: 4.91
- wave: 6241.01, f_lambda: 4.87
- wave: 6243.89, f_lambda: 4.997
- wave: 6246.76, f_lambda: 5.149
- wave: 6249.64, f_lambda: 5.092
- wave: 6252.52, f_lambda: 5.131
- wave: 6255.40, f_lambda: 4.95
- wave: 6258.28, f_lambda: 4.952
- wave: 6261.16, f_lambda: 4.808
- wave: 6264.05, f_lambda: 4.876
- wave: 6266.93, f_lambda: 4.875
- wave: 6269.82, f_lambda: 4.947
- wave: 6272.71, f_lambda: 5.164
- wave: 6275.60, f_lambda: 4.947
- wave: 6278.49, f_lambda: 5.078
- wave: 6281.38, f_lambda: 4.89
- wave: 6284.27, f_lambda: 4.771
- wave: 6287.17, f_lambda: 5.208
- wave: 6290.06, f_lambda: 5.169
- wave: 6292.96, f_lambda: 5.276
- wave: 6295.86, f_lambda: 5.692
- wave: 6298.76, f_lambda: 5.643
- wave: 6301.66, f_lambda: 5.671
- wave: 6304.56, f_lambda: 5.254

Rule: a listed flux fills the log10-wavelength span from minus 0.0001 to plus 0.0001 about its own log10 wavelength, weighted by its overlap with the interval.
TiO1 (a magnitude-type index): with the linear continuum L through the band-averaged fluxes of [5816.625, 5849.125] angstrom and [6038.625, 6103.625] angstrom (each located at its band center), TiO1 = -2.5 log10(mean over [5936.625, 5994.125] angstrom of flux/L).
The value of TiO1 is 0.02 mag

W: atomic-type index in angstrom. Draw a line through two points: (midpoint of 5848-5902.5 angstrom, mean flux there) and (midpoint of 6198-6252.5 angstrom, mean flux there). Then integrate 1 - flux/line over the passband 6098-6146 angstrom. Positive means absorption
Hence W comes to -1.2 angstrom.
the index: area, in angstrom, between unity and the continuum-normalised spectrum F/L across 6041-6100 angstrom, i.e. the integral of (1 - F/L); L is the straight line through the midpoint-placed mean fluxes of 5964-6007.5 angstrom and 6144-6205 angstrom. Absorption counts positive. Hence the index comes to -2.4 angstrom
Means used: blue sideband 5.42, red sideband 5.11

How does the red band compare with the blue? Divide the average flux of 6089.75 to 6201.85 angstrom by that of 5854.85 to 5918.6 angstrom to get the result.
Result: 0.99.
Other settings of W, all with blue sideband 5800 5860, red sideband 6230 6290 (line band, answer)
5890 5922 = 1.7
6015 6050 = -0.8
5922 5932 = 0.0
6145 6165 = 0.2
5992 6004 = -0.2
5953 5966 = -0.1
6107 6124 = -0.5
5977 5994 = -0.3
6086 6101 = -0.6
